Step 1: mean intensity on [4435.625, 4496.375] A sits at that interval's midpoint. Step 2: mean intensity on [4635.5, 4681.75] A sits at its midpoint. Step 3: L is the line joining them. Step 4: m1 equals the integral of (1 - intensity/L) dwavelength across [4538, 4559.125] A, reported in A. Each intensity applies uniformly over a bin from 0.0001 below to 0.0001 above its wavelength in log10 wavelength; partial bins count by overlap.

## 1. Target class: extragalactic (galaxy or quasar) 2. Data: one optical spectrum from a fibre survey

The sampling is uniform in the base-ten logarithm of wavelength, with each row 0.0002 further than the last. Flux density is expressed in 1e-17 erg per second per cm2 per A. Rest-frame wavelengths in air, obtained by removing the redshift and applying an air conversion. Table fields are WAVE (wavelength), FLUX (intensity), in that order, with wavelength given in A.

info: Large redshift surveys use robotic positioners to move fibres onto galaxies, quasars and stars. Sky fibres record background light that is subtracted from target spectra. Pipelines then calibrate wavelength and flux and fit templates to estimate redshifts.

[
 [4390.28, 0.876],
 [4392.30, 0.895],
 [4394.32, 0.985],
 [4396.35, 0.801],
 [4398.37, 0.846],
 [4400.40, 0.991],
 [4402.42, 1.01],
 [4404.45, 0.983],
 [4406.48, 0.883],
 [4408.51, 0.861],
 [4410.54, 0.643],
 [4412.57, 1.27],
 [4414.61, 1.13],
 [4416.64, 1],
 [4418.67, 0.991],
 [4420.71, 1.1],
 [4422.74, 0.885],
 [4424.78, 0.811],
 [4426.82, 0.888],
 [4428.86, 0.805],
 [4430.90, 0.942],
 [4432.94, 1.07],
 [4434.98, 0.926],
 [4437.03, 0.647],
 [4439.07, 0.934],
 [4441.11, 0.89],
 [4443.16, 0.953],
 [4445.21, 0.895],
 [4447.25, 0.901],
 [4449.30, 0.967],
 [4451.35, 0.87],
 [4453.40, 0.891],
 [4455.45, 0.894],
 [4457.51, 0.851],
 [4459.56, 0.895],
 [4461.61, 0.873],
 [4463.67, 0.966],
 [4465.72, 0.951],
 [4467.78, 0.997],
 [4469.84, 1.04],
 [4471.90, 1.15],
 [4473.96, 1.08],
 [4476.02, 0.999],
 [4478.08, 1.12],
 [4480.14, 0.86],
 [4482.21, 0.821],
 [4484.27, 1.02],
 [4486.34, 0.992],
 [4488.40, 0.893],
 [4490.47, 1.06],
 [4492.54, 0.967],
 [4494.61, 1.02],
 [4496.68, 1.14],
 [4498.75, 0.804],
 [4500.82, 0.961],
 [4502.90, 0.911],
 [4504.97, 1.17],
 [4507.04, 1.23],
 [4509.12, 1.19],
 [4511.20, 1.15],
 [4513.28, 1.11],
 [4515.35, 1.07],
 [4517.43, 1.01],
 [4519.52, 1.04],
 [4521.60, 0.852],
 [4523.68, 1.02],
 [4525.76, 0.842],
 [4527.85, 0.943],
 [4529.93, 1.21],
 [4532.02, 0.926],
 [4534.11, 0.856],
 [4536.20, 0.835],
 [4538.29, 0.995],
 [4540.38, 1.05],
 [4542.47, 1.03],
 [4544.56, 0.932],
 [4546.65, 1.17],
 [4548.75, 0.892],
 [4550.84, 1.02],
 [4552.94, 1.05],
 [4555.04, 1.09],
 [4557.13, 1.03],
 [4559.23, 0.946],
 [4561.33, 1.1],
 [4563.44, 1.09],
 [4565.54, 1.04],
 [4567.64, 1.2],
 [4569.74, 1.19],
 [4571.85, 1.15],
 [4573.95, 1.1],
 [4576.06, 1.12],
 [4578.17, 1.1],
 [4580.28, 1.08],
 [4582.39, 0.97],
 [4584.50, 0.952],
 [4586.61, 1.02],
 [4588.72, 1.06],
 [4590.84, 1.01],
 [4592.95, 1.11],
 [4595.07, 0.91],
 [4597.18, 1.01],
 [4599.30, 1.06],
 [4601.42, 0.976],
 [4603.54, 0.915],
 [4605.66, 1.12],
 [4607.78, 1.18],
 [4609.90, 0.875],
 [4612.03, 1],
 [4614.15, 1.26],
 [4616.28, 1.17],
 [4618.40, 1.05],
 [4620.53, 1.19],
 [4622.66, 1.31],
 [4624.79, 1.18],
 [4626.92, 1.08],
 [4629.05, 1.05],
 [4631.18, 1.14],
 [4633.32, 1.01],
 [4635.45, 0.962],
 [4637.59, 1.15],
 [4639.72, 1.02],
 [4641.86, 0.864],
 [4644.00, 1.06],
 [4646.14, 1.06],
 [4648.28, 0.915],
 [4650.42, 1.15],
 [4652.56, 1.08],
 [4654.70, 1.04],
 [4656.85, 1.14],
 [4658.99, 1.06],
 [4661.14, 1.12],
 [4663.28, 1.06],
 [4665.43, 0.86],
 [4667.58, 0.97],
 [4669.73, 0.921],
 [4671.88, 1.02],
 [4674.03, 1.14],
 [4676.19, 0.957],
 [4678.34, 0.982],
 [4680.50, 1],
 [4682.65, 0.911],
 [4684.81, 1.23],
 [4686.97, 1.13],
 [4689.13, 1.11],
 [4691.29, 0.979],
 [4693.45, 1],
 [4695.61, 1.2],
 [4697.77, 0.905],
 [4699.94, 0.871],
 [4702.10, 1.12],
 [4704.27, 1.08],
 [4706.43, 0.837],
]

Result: -0.9 A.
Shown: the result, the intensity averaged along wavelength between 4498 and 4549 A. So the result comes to 1.01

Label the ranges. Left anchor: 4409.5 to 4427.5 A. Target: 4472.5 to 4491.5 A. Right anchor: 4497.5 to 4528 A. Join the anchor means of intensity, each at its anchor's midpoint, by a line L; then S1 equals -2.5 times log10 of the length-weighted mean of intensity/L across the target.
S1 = 0.021 mag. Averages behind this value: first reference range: 0.97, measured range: 0.987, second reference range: 1.02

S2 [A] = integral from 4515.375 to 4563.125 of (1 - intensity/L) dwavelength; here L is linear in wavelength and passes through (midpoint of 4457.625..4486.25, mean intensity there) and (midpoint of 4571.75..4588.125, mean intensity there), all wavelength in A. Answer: 1.5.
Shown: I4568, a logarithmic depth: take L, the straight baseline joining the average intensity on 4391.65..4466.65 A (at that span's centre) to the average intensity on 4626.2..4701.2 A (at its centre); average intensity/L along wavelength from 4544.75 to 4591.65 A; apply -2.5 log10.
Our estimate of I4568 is -0.08 mag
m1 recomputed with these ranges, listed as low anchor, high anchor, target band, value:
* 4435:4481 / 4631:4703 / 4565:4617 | -3.4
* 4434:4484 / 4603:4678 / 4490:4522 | -2.7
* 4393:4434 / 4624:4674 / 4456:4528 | -1.7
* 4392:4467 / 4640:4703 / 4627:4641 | -0.6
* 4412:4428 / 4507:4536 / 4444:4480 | 1.8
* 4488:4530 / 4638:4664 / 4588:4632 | -1.5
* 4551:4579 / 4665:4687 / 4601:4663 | -1.9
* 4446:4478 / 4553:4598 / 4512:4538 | 1.0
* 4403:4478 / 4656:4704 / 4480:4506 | -0.3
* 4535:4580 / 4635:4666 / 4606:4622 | -1.0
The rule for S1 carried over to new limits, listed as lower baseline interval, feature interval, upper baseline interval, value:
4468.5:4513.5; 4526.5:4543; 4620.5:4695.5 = 0.06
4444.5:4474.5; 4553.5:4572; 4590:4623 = -0.06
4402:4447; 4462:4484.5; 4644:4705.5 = -0.05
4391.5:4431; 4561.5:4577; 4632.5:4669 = -0.13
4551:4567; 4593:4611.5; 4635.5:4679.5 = 0.03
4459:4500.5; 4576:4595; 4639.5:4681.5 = -0.03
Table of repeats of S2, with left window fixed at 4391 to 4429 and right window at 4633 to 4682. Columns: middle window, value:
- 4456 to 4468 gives 0.5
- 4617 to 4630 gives -1.7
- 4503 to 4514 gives -2.0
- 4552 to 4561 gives -0.4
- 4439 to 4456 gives 0.7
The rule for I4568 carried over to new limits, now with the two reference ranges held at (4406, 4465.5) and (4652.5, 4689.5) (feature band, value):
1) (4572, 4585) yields -0.08 mag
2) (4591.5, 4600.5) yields -0.02 mag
